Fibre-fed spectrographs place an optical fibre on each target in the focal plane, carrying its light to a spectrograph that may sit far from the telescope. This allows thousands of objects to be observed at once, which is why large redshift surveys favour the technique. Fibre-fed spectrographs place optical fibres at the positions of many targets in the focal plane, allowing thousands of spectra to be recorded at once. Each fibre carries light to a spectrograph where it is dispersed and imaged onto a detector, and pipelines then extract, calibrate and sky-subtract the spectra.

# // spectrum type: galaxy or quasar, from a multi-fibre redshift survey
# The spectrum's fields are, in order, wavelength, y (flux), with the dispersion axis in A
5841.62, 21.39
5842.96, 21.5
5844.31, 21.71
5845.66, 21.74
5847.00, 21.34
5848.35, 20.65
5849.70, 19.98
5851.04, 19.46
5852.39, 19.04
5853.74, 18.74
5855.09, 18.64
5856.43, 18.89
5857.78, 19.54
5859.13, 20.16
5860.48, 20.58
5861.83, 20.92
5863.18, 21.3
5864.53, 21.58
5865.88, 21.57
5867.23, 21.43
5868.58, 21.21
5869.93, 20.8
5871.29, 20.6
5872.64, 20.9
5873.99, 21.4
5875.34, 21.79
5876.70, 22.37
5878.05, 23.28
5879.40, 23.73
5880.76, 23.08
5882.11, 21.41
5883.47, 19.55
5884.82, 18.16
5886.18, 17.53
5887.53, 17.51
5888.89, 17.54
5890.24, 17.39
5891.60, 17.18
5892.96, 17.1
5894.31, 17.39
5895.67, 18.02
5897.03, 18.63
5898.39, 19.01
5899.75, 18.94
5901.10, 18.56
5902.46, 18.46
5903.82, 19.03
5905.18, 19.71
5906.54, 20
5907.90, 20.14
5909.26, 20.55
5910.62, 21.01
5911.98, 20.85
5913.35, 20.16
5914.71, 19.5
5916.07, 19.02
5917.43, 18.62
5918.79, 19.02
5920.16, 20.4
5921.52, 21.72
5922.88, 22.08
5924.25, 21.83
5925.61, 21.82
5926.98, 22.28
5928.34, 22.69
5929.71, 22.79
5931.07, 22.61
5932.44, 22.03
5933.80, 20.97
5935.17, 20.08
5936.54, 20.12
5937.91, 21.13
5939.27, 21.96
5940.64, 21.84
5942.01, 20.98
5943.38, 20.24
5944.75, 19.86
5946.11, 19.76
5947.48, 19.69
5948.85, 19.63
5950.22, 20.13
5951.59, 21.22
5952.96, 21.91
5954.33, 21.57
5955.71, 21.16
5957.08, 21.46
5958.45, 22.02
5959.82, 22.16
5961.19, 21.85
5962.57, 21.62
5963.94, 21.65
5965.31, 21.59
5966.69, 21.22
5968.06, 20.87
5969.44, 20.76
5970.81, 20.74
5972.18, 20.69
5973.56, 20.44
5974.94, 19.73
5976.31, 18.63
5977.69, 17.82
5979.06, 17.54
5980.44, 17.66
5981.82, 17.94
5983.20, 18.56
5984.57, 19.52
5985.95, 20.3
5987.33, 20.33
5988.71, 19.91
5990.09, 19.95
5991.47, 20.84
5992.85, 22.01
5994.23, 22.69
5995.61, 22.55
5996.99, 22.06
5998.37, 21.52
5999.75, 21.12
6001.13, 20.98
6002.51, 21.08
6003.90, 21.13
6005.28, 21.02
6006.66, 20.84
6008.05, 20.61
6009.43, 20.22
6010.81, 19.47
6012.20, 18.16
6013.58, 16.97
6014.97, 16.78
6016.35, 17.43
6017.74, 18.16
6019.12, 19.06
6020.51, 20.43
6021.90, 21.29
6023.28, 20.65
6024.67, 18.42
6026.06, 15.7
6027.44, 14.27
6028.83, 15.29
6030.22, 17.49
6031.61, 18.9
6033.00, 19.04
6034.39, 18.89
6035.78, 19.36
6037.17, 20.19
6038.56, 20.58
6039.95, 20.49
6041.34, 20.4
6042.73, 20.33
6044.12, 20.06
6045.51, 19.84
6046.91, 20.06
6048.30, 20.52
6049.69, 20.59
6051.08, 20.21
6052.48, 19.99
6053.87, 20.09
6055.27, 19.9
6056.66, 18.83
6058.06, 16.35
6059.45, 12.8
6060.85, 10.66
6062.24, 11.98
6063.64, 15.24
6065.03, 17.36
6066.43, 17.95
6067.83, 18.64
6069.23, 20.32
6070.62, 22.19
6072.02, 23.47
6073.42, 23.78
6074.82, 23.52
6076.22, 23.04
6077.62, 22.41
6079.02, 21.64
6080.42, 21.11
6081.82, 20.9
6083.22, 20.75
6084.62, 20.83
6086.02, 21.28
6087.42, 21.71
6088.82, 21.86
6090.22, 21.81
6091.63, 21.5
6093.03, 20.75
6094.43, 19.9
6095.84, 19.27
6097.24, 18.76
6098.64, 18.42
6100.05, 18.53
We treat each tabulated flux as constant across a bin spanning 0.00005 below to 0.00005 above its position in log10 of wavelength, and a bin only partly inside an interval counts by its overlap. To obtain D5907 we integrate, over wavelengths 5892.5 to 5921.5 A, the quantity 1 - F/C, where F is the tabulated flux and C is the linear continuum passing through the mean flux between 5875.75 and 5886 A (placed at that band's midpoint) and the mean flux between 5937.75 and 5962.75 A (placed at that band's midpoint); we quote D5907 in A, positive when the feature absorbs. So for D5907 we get 2.7 A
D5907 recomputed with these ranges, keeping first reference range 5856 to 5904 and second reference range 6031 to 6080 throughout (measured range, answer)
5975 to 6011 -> -1.2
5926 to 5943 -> -1.6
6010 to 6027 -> 0.9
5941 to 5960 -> -1.1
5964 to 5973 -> -0.6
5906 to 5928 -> -0.9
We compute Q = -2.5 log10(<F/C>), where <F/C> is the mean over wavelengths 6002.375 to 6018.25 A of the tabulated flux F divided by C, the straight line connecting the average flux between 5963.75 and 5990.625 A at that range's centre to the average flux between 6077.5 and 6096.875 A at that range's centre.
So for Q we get 0.048 mag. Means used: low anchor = 19.8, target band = 19.3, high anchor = 21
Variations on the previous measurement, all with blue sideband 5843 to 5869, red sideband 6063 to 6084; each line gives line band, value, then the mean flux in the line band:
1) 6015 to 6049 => 0.10 mag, 19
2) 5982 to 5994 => 0.03 mag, 20.2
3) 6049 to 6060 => 0.12 mag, 18.7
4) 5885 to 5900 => 0.15 mag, 17.8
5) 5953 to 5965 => -0.05 mag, 21.7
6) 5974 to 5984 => 0.13 mag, 18.3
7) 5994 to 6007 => -0.04 mag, 21.5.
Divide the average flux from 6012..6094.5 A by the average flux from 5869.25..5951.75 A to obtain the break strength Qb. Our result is 1.0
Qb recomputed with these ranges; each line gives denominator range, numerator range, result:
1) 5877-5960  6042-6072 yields 0.91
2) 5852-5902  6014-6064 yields 0.92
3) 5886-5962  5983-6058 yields 0.97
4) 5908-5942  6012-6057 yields 0.91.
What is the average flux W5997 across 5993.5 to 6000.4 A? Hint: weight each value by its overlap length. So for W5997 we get 22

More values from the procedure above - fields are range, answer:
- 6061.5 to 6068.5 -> 16.2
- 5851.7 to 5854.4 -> 18.9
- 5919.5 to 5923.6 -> 21.4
